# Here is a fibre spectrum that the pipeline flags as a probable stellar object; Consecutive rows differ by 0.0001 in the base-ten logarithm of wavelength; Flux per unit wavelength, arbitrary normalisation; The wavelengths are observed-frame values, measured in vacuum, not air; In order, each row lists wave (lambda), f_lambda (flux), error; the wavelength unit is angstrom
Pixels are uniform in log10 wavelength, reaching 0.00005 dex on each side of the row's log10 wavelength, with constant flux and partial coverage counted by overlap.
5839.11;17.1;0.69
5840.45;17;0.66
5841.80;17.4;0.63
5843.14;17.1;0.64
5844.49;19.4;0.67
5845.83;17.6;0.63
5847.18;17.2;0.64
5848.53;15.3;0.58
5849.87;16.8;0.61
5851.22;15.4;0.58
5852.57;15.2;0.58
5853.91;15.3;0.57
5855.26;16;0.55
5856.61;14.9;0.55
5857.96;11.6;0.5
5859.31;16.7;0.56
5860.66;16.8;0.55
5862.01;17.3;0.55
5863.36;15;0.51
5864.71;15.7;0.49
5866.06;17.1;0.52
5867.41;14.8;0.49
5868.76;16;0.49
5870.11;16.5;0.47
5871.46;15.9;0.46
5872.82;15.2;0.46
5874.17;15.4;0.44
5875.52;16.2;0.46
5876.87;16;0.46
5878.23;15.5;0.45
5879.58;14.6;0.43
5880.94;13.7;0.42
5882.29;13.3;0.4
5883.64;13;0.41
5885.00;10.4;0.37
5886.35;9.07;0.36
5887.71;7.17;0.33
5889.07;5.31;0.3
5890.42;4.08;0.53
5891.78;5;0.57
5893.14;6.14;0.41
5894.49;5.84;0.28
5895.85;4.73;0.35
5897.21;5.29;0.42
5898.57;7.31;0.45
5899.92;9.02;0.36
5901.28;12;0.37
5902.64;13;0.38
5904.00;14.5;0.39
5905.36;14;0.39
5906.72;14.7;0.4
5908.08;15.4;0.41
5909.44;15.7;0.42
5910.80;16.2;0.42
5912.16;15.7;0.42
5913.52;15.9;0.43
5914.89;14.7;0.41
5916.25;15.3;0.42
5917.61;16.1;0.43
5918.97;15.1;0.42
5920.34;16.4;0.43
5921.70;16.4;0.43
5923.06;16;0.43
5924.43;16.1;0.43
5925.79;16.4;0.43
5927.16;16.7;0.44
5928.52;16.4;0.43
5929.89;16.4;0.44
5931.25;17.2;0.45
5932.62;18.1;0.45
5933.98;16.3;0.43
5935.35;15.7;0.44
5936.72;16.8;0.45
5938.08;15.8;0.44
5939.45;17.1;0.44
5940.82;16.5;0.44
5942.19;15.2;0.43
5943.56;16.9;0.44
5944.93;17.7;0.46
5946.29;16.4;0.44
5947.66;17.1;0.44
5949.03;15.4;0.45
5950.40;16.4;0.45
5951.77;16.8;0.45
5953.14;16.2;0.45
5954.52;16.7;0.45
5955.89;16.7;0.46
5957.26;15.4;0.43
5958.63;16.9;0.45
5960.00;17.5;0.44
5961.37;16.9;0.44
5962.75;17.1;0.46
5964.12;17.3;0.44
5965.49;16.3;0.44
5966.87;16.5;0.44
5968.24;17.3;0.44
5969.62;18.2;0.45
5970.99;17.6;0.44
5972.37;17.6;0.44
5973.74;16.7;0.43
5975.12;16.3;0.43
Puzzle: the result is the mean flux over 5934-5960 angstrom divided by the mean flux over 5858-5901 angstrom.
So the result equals 1.4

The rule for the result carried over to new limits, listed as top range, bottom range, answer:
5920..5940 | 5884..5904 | 2.12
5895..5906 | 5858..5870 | 0.62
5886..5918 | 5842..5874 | 0.68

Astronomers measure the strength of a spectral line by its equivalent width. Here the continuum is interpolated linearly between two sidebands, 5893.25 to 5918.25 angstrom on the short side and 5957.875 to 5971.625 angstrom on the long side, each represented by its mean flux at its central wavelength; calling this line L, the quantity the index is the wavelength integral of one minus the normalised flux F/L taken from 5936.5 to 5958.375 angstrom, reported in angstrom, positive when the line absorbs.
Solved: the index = -1.0 angstrom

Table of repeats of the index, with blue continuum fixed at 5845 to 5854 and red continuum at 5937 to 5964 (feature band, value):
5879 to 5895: 7.2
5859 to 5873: 0.2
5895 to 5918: 5.1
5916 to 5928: 0.3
